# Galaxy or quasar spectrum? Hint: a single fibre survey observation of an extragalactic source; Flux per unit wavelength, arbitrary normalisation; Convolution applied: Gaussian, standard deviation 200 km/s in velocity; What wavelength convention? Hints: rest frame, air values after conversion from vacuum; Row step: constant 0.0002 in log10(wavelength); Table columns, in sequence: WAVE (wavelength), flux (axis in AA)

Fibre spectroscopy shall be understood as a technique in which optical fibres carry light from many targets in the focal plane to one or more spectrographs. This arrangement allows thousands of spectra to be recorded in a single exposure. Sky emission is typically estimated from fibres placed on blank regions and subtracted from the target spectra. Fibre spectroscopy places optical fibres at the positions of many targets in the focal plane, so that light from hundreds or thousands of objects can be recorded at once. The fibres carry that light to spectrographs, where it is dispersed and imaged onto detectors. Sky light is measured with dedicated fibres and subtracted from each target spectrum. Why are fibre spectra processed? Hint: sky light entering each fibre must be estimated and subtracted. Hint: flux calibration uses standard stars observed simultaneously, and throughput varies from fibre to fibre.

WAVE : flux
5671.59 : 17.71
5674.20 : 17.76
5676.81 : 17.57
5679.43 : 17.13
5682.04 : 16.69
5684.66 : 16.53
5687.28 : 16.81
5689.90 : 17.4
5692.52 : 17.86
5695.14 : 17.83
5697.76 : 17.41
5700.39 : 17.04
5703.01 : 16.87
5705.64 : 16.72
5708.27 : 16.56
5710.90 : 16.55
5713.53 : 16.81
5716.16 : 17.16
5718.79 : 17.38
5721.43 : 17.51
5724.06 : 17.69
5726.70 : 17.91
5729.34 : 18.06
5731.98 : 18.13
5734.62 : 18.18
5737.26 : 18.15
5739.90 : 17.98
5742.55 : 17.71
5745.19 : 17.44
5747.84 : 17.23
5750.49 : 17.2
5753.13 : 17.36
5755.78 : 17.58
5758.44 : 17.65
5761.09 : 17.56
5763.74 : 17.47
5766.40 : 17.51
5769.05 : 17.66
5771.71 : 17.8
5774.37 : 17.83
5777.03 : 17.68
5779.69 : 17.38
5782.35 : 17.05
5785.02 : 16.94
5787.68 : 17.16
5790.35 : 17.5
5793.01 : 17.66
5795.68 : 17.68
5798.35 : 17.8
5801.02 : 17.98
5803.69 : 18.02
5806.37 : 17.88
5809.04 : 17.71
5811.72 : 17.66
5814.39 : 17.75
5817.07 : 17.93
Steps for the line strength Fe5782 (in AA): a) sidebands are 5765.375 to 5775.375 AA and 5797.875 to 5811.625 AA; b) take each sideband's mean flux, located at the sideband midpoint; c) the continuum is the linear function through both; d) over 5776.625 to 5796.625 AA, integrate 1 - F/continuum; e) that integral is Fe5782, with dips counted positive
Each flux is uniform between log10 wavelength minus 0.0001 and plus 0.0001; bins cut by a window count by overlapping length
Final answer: 0.47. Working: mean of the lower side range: 17.7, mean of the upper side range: 17.9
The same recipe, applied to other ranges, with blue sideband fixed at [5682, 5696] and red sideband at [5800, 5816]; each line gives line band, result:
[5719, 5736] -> -0.5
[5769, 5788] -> 0.3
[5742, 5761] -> 0.1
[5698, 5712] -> 0.4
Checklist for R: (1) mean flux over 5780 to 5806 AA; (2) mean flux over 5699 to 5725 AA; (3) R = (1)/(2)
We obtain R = 1.03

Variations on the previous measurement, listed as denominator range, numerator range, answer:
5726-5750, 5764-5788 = 0.98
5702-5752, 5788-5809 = 1.02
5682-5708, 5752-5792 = 1.02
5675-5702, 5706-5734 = 1.01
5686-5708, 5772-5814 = 1.02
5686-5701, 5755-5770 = 1.01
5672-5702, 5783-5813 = 1.02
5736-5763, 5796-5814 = 1.01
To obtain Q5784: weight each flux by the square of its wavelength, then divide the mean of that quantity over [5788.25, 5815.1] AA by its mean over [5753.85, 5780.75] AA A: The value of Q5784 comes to 1.02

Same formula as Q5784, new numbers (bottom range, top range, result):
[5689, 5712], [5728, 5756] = 1.05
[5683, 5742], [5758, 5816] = 1.04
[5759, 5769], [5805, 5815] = 1.03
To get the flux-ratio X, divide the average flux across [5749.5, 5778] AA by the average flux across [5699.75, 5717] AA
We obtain 1.05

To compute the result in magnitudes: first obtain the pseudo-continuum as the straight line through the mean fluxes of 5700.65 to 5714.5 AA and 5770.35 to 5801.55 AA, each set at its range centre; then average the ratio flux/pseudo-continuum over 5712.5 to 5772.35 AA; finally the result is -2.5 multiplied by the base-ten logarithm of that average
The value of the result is -0.03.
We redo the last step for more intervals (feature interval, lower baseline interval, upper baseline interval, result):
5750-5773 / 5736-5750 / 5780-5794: 0.00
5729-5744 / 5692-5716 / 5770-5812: -0.05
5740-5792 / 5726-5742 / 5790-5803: 0.03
